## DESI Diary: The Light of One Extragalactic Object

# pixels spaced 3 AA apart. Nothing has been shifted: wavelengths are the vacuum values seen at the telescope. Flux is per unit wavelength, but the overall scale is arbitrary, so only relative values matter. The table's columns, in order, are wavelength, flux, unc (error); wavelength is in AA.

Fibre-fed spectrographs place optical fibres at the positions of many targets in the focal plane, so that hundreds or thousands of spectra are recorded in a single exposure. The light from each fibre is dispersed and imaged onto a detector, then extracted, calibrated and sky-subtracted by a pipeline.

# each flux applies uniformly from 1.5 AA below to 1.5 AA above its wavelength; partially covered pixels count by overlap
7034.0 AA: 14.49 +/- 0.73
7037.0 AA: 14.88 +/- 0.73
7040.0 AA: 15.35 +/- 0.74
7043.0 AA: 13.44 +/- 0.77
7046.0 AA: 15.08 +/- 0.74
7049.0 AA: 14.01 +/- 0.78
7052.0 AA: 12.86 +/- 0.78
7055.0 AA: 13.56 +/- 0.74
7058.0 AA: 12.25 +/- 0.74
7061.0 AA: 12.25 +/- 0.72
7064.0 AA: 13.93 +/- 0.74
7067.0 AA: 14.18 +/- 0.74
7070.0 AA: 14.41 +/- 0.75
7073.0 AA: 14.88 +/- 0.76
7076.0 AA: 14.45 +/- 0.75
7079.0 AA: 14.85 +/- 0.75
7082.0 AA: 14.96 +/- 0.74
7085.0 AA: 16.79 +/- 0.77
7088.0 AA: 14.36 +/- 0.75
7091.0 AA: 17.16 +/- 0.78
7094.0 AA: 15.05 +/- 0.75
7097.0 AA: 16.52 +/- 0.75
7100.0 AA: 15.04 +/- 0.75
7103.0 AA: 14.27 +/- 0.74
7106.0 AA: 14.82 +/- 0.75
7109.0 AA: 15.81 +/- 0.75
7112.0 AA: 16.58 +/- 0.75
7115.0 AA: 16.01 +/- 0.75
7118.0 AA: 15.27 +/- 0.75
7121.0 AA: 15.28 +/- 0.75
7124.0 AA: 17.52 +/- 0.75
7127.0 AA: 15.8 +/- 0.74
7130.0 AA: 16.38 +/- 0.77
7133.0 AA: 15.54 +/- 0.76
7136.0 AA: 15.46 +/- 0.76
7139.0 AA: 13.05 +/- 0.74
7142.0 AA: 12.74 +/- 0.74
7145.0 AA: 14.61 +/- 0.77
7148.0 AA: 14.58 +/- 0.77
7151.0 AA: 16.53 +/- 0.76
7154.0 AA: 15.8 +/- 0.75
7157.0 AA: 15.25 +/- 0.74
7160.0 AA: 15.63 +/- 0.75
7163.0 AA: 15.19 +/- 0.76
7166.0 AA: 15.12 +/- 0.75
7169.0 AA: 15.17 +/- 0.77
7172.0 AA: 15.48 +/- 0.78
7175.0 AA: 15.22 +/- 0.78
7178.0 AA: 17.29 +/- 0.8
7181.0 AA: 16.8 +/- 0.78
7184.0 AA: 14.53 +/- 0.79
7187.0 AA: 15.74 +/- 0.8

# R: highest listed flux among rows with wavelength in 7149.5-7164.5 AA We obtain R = 16.53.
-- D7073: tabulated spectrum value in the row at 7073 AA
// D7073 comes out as 14.88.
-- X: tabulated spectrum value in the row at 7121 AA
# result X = 15.28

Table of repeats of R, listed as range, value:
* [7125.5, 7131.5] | 16.38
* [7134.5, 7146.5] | 15.46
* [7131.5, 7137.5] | 15.54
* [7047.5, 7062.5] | 14.01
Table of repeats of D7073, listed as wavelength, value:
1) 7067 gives 14.18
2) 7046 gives 15.08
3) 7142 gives 12.74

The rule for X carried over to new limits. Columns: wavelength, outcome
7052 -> 12.86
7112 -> 16.58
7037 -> 14.88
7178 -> 17.29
